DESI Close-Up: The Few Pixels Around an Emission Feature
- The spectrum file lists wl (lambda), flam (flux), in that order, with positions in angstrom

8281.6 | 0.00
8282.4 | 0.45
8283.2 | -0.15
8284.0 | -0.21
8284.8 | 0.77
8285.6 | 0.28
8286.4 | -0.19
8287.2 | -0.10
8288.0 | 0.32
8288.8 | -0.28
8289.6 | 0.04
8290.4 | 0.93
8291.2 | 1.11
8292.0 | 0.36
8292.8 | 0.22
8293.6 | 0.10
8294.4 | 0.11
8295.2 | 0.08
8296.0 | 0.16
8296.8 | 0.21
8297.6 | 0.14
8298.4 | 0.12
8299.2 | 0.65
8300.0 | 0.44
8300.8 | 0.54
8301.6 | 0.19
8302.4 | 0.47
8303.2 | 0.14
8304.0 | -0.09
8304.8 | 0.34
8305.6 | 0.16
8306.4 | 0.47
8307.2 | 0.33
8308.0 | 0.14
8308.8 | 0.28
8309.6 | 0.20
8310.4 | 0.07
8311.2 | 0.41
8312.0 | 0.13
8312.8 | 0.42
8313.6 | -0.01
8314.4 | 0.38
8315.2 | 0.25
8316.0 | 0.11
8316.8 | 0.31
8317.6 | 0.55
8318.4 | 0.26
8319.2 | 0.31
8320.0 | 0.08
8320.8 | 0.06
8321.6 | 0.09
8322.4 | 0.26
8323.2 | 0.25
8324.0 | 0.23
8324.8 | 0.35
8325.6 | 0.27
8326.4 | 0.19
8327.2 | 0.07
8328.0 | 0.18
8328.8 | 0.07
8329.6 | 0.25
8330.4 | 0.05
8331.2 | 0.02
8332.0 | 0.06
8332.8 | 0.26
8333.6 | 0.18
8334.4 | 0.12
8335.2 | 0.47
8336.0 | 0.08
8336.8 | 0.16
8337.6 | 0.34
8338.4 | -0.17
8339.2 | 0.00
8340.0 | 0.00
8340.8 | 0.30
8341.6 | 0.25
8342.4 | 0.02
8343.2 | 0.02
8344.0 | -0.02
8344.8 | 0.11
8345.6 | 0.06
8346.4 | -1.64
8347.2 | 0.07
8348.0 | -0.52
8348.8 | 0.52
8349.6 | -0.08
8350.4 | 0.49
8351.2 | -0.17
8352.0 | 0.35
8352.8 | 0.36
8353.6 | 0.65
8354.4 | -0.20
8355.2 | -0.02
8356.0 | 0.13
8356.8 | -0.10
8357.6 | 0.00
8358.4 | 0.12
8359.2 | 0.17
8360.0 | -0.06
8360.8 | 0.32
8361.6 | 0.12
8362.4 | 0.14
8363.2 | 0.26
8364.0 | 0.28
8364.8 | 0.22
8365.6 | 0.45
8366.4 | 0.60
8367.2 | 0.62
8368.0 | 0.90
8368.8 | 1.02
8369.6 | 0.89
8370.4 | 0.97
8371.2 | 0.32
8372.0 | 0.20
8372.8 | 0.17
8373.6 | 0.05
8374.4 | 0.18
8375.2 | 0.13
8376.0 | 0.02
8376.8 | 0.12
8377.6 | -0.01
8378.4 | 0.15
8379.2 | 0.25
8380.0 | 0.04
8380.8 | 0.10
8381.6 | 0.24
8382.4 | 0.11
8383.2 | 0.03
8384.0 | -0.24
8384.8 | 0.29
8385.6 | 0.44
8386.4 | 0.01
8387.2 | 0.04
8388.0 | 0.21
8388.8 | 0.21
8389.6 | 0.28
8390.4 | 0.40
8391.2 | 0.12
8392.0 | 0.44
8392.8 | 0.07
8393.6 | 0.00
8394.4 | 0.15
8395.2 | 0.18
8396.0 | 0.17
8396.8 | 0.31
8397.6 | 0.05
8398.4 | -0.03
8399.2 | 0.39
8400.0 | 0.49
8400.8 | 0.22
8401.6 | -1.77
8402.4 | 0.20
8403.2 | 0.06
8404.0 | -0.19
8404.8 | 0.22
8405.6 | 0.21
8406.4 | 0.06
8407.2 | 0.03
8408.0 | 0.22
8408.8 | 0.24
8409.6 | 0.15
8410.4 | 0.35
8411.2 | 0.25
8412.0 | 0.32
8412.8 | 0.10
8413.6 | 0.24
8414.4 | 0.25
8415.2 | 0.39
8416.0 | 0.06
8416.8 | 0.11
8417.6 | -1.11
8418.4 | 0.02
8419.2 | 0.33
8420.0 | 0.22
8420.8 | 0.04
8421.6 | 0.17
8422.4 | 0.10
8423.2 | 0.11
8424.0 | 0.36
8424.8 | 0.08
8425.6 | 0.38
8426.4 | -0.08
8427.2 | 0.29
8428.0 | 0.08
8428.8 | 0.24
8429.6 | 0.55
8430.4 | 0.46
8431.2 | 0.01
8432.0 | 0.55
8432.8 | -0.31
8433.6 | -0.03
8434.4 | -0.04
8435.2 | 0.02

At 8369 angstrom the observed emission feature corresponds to H-gamma 4340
